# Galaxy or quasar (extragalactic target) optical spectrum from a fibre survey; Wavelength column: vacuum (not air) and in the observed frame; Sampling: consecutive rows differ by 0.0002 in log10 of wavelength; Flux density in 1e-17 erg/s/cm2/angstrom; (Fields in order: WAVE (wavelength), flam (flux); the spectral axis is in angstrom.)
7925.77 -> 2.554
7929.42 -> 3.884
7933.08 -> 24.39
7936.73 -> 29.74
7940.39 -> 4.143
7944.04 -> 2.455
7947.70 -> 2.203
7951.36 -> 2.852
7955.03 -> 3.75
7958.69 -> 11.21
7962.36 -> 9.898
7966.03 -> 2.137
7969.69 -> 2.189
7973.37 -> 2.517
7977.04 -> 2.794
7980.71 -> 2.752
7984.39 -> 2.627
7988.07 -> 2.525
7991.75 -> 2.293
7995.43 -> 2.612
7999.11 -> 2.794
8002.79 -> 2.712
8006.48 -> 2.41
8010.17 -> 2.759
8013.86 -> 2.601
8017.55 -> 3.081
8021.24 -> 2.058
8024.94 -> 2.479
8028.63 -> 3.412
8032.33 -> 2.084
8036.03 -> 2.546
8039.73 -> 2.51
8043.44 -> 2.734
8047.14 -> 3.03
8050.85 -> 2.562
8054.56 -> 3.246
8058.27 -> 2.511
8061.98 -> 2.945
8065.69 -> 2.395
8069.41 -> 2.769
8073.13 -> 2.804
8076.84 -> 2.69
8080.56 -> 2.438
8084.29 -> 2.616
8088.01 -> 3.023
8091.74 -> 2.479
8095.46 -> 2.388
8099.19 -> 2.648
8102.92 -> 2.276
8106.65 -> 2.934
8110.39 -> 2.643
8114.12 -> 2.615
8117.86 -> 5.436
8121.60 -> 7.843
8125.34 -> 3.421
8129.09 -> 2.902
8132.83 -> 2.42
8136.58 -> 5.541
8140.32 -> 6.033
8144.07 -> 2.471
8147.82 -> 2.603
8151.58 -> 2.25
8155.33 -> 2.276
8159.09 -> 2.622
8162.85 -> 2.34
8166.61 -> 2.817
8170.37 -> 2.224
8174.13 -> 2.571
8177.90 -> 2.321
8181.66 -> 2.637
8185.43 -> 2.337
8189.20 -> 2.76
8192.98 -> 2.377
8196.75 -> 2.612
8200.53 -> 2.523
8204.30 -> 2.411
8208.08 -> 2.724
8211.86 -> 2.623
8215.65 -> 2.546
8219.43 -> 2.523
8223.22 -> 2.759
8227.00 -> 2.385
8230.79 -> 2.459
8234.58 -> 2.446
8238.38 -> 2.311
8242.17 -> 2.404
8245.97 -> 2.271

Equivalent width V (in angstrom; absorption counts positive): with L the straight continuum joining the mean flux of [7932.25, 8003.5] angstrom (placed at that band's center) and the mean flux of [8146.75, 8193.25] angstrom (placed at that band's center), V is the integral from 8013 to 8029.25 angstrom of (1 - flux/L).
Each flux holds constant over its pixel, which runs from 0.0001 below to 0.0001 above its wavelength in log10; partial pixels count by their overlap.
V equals 7.3 angstrom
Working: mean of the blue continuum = 5.71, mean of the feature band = 2.68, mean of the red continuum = 2.47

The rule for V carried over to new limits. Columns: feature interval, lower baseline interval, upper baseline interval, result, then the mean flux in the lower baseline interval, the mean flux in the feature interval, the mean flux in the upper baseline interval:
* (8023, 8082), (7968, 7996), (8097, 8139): 8.4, 2.54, 2.7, 3.72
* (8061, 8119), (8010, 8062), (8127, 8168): 2.4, 2.69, 2.78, 3.12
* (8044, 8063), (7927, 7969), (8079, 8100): 5.8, 8.51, 2.85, 2.6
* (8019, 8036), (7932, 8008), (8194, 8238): 8.2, 5.58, 2.53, 2.54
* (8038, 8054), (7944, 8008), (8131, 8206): 2.5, 3.52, 2.75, 2.81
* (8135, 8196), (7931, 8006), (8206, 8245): 8.3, 5.85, 2.87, 2.51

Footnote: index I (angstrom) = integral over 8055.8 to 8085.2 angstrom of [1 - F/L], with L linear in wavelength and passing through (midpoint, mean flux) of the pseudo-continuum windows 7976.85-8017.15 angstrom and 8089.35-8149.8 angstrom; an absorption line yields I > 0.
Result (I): 4.8 angstrom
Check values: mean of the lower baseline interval 2.63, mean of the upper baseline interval 3.54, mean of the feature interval 2.66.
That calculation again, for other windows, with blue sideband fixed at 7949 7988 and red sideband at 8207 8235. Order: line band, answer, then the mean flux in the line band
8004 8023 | 6.3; 2.59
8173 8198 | 2.4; 2.51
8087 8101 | 3.1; 2.61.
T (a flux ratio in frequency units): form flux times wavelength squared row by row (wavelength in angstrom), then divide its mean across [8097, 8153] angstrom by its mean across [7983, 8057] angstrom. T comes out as 1.40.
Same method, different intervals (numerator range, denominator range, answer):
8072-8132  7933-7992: 0.55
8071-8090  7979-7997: 1.09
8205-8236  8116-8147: 0.59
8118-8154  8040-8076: 1.47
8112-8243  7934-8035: 0.70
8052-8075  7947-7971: 0.56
